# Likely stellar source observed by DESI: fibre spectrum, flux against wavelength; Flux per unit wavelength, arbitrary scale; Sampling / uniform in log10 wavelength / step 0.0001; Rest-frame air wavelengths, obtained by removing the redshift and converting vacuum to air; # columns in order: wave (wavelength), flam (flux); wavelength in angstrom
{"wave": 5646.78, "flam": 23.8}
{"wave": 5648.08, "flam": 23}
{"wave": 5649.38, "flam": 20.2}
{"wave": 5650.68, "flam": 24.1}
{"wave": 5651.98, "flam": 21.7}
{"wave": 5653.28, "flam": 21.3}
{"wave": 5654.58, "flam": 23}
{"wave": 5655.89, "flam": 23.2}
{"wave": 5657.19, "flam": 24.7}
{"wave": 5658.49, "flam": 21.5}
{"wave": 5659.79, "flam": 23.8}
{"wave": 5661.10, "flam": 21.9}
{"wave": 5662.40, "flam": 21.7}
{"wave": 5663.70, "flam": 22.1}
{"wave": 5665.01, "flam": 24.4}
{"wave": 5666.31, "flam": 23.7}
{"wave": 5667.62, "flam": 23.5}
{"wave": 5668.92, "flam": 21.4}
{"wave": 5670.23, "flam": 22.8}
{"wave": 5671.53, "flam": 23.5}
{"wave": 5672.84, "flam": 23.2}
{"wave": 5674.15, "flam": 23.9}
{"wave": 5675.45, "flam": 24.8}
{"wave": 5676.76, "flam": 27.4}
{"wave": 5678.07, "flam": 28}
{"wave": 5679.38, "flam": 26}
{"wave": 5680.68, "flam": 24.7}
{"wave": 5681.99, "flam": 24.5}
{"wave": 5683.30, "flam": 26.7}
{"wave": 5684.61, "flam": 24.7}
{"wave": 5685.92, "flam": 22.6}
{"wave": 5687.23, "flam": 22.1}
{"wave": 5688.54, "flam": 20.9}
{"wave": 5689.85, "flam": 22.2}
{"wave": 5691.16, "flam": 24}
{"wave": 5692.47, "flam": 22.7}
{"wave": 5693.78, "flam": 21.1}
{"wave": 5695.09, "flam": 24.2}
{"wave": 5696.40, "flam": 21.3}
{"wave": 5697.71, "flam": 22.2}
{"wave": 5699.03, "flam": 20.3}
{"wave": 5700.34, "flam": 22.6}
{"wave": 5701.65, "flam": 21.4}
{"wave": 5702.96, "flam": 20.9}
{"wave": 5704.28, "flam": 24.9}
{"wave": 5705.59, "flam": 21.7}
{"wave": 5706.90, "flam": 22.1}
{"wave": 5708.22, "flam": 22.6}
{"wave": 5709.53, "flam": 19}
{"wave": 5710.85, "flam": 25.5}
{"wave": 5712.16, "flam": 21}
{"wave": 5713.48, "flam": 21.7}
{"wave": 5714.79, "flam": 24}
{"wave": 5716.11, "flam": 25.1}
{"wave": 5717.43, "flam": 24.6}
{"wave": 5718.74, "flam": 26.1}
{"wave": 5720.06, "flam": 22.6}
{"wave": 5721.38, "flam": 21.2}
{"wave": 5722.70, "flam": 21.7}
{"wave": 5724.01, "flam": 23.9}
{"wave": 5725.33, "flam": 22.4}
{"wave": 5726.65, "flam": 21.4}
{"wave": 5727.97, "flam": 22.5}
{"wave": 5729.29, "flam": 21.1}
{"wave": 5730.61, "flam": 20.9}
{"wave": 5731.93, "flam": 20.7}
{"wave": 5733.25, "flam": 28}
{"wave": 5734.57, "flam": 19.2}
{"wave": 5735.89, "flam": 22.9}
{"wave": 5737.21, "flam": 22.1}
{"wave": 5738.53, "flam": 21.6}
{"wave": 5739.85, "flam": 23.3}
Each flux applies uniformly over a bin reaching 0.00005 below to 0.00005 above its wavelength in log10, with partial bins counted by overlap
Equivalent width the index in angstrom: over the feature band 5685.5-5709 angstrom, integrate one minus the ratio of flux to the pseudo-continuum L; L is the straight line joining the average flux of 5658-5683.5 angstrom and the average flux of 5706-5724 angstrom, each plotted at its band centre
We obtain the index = 1.1 angstrom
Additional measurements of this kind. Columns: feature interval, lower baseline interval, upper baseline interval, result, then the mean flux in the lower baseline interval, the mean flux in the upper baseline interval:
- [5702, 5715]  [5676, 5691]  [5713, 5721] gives 1.0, 24.5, 24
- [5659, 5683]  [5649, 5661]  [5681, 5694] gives -1.1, 22.6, 23.2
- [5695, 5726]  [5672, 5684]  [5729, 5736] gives 1.1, 25.4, 22.1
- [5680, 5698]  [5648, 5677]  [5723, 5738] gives -0.3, 23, 22.3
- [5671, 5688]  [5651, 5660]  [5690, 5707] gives -1.7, 22.8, 22.3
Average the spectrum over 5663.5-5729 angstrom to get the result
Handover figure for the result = 23.1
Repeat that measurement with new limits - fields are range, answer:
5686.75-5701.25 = 22.1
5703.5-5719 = 23.1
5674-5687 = 25.3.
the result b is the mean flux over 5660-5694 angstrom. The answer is 23.7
